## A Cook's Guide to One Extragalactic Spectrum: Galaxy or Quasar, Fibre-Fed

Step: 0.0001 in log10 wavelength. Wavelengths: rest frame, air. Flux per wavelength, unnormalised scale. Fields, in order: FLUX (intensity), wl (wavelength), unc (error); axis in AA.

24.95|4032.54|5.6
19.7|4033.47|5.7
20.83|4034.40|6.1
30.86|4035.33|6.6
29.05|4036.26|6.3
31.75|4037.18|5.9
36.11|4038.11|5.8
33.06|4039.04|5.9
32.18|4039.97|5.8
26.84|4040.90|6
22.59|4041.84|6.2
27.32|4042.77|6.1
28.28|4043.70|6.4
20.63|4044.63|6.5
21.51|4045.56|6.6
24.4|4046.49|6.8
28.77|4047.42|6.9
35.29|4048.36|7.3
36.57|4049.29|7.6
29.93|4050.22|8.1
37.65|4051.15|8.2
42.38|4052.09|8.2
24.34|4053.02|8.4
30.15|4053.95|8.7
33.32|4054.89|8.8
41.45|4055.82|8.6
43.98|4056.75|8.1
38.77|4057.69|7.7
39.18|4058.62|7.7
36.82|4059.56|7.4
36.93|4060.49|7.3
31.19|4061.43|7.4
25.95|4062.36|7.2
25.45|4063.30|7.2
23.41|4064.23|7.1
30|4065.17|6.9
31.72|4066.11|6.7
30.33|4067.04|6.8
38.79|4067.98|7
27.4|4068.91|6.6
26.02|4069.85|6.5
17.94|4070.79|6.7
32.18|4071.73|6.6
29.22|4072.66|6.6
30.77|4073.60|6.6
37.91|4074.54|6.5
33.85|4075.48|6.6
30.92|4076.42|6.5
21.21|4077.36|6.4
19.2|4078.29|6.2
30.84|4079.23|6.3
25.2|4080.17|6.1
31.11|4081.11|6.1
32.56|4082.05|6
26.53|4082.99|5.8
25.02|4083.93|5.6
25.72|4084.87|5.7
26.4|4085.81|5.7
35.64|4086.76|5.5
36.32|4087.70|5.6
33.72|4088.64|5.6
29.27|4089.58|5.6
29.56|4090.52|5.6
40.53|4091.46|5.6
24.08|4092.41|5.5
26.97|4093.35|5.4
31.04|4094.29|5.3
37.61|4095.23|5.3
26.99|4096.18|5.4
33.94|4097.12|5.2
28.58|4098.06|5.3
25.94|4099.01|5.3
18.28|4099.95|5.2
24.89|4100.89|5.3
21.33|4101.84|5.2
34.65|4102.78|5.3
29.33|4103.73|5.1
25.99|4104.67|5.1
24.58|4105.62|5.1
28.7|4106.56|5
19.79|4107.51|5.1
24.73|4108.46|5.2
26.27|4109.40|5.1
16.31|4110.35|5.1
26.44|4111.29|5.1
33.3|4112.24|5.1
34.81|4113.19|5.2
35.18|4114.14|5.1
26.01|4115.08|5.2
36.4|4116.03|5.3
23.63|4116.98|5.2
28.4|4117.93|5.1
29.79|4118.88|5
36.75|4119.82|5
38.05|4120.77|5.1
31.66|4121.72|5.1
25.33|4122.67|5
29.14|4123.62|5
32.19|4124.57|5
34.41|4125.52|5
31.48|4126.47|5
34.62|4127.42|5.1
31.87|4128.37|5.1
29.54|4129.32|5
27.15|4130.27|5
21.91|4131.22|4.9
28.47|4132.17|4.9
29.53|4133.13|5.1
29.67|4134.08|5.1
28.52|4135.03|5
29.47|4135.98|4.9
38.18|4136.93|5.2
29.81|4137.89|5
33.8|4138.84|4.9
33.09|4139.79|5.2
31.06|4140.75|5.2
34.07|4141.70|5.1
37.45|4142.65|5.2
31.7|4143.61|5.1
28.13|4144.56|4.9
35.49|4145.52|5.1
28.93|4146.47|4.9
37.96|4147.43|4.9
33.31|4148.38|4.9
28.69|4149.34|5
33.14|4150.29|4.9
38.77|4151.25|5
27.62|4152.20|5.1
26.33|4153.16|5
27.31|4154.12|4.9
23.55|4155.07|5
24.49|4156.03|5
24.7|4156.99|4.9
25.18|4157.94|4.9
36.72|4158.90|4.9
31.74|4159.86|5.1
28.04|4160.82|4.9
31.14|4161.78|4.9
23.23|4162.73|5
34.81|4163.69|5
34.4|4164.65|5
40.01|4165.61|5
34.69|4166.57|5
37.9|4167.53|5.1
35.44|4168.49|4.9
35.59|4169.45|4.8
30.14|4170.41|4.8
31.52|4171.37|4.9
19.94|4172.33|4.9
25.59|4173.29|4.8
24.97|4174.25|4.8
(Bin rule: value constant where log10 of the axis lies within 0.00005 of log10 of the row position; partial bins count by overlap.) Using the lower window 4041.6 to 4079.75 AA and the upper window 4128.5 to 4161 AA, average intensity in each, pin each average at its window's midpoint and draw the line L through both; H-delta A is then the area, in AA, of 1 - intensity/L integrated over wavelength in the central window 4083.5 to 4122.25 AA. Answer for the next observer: 1.8 AA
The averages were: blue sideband 30.6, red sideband 30.4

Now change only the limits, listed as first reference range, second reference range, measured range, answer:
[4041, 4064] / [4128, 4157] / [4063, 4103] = 2.8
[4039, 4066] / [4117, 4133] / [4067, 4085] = 1.4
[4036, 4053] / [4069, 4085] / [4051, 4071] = -2.4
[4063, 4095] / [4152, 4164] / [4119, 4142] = -2.2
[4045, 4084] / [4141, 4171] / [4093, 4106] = 1.4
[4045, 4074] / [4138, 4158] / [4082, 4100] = 0.8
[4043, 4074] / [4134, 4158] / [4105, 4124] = 1.4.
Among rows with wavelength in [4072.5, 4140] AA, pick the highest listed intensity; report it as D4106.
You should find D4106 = 40.53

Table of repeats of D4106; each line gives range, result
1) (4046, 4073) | 43.98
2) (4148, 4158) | 38.77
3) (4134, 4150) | 38.18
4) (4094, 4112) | 37.61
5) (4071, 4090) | 37.91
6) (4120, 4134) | 38.05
